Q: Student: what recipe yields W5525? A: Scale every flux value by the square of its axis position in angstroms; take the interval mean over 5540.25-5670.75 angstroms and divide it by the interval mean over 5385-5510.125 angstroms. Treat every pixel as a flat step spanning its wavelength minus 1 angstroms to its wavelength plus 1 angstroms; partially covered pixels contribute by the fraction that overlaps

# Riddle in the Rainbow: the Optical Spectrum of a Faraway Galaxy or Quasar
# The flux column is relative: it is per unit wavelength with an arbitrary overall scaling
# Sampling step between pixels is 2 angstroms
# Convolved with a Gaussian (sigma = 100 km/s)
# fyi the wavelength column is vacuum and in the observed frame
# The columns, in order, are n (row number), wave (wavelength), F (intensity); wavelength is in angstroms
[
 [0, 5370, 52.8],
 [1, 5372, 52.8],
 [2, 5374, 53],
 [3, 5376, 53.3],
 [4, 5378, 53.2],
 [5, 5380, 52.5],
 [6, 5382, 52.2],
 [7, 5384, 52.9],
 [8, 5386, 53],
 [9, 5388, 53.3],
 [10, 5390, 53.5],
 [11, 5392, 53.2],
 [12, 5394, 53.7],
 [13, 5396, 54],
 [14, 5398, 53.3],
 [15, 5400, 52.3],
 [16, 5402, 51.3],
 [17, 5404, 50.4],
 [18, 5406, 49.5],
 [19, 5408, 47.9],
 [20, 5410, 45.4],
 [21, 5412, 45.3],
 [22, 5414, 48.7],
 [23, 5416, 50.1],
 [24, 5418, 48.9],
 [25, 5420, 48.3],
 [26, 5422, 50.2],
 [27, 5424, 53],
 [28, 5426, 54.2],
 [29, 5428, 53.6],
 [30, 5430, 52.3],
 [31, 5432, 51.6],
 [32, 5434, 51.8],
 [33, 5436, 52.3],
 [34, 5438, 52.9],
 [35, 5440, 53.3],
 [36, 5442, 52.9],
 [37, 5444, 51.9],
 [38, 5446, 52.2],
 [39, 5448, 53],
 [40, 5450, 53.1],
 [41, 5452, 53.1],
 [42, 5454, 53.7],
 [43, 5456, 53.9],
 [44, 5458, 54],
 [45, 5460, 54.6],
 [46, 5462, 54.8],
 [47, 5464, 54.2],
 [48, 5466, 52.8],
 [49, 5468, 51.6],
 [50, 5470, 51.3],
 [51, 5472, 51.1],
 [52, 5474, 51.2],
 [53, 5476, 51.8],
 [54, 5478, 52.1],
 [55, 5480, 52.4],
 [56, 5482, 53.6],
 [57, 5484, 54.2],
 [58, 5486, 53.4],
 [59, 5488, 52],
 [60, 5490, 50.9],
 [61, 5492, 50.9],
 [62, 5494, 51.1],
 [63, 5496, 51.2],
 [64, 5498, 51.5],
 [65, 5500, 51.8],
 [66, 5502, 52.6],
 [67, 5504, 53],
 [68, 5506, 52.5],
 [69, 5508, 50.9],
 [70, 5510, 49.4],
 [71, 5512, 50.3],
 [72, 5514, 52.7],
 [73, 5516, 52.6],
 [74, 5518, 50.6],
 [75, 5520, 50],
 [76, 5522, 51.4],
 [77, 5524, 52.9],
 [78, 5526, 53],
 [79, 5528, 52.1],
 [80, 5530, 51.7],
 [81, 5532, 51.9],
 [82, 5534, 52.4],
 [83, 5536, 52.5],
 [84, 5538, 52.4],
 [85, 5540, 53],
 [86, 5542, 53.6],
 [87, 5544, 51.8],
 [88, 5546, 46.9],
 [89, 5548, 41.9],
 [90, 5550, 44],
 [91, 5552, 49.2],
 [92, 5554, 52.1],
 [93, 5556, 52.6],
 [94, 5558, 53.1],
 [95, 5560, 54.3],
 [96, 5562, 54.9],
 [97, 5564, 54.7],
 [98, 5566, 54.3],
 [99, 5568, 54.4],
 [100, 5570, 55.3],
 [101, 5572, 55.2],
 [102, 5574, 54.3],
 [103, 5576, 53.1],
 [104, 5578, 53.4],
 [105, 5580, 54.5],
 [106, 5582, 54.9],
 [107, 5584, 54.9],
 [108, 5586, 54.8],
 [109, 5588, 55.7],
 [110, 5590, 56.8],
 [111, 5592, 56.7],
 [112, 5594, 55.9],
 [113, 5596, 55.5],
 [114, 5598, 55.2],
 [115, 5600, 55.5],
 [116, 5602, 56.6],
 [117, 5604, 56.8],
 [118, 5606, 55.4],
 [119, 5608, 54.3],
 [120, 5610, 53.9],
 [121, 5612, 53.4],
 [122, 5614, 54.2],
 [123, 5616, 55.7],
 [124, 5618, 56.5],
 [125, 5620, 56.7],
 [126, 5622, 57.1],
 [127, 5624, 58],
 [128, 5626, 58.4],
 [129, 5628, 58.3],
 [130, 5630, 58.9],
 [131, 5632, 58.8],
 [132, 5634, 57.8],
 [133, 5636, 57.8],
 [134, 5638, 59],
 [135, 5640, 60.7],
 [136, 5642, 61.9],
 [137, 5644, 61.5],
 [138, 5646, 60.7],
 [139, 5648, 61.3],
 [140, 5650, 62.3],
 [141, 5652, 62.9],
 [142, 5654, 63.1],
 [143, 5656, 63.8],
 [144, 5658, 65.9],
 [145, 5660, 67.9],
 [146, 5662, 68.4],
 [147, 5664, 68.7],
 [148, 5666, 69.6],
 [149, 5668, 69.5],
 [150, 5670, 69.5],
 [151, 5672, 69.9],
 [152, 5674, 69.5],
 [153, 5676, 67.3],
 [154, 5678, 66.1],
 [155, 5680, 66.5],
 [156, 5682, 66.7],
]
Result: 1.17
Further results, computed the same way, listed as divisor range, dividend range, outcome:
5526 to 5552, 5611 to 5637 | 1.17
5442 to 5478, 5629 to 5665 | 1.26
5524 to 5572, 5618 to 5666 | 1.22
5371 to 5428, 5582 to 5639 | 1.18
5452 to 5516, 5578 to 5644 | 1.13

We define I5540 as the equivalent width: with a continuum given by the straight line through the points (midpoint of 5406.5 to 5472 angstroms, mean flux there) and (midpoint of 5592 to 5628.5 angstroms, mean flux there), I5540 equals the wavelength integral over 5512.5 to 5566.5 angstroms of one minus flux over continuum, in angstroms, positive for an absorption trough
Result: 2.7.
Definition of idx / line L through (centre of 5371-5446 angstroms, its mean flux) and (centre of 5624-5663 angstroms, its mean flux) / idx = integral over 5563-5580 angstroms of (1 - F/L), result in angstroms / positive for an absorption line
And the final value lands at 1.2 angstroms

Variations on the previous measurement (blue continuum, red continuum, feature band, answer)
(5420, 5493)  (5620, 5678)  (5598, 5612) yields 1.25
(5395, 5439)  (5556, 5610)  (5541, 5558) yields 1.53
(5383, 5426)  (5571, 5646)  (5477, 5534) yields 1.90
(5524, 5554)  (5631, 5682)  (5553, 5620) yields 1.54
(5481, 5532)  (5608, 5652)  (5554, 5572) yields 0.21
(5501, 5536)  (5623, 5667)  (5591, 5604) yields 0.50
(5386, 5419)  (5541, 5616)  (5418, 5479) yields -1.18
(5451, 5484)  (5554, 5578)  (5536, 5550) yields 1.07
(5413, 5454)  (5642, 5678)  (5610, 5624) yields 1.68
